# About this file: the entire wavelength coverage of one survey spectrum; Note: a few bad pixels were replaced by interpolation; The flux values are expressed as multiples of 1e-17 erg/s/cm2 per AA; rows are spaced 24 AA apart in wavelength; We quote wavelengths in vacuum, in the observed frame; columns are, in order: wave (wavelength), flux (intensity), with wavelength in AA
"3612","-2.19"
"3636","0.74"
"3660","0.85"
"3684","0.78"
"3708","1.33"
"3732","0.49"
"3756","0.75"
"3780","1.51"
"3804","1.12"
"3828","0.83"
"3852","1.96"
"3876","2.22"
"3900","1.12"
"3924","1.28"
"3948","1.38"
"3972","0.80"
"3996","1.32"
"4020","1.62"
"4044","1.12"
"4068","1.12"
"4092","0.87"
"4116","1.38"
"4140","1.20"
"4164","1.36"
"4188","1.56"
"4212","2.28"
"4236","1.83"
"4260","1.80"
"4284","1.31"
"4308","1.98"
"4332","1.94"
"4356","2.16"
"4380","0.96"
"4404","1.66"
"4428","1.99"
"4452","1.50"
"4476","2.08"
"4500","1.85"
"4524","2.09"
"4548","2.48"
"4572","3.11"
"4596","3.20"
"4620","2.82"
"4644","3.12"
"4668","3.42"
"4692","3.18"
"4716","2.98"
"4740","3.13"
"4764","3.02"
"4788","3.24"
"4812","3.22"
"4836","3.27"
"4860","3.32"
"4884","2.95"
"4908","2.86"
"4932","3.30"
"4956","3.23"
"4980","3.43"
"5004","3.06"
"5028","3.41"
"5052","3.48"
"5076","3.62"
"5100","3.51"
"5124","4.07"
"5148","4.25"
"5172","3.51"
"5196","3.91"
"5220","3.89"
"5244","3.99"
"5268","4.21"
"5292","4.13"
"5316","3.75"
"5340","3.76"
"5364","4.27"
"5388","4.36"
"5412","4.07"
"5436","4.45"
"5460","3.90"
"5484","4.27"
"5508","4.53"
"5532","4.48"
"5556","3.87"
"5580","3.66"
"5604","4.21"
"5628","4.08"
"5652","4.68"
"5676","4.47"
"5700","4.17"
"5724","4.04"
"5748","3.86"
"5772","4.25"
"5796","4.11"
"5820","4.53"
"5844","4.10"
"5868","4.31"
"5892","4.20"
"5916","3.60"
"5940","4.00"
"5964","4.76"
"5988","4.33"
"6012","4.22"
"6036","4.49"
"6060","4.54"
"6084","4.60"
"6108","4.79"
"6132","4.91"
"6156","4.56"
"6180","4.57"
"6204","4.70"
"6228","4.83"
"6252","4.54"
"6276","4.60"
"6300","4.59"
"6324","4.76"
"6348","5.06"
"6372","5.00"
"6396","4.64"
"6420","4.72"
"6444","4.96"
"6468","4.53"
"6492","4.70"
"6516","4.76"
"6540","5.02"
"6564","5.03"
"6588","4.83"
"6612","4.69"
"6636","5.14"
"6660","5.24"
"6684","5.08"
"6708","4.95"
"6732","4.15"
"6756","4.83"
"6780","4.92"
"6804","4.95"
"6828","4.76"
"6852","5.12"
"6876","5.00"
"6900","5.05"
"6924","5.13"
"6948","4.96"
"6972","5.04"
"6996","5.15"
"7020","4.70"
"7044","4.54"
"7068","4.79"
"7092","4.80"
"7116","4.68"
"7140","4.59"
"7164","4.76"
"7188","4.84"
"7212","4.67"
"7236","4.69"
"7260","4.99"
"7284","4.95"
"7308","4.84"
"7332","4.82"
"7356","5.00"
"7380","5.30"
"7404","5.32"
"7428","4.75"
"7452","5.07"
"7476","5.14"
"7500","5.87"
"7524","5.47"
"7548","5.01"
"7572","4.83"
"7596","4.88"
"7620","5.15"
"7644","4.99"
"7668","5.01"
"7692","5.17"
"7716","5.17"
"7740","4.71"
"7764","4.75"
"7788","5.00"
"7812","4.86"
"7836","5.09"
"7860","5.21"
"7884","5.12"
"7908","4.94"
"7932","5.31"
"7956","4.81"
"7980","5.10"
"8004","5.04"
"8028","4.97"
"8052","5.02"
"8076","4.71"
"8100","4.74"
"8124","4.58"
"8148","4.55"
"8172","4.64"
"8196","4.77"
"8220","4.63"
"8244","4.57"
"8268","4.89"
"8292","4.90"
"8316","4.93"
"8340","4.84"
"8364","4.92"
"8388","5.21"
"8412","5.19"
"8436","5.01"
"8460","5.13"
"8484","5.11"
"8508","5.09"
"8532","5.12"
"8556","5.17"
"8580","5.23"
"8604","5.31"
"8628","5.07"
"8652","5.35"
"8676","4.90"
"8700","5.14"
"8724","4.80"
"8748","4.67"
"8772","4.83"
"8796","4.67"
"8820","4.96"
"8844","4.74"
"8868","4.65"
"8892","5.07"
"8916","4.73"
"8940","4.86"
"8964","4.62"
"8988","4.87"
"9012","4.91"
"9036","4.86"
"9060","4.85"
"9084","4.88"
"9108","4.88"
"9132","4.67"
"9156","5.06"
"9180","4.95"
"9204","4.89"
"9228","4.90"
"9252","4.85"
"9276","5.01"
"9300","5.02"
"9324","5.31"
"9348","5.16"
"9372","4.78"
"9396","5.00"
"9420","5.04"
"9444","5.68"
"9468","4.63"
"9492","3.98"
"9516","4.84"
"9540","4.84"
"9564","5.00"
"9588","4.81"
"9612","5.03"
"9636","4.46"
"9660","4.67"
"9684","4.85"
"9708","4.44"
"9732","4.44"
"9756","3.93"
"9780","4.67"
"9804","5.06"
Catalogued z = 0.14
